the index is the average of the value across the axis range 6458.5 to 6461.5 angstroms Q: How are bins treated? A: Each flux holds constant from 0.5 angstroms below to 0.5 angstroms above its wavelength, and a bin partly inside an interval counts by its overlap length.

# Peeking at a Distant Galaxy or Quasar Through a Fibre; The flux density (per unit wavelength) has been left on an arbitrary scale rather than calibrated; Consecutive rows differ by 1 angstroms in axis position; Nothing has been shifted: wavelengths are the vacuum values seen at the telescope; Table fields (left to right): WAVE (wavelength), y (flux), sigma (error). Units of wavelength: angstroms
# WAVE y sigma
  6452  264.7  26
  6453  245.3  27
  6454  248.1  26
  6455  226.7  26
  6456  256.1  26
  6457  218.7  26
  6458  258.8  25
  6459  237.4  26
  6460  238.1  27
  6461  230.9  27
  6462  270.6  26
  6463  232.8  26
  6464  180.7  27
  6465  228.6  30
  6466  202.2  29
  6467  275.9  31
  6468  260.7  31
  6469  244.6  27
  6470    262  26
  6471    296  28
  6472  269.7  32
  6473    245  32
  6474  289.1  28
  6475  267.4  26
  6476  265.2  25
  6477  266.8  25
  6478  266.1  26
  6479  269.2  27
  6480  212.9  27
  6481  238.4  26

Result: 235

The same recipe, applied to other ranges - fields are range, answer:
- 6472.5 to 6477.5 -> 267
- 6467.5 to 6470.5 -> 256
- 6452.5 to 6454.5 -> 247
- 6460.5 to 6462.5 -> 251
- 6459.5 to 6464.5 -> 231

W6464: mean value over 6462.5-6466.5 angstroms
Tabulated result 211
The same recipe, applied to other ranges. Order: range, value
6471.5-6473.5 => 257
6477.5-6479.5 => 268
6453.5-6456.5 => 244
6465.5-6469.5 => 246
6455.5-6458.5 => 245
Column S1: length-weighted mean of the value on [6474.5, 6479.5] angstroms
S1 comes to 267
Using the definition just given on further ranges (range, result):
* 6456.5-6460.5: 238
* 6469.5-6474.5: 272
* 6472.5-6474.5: 267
